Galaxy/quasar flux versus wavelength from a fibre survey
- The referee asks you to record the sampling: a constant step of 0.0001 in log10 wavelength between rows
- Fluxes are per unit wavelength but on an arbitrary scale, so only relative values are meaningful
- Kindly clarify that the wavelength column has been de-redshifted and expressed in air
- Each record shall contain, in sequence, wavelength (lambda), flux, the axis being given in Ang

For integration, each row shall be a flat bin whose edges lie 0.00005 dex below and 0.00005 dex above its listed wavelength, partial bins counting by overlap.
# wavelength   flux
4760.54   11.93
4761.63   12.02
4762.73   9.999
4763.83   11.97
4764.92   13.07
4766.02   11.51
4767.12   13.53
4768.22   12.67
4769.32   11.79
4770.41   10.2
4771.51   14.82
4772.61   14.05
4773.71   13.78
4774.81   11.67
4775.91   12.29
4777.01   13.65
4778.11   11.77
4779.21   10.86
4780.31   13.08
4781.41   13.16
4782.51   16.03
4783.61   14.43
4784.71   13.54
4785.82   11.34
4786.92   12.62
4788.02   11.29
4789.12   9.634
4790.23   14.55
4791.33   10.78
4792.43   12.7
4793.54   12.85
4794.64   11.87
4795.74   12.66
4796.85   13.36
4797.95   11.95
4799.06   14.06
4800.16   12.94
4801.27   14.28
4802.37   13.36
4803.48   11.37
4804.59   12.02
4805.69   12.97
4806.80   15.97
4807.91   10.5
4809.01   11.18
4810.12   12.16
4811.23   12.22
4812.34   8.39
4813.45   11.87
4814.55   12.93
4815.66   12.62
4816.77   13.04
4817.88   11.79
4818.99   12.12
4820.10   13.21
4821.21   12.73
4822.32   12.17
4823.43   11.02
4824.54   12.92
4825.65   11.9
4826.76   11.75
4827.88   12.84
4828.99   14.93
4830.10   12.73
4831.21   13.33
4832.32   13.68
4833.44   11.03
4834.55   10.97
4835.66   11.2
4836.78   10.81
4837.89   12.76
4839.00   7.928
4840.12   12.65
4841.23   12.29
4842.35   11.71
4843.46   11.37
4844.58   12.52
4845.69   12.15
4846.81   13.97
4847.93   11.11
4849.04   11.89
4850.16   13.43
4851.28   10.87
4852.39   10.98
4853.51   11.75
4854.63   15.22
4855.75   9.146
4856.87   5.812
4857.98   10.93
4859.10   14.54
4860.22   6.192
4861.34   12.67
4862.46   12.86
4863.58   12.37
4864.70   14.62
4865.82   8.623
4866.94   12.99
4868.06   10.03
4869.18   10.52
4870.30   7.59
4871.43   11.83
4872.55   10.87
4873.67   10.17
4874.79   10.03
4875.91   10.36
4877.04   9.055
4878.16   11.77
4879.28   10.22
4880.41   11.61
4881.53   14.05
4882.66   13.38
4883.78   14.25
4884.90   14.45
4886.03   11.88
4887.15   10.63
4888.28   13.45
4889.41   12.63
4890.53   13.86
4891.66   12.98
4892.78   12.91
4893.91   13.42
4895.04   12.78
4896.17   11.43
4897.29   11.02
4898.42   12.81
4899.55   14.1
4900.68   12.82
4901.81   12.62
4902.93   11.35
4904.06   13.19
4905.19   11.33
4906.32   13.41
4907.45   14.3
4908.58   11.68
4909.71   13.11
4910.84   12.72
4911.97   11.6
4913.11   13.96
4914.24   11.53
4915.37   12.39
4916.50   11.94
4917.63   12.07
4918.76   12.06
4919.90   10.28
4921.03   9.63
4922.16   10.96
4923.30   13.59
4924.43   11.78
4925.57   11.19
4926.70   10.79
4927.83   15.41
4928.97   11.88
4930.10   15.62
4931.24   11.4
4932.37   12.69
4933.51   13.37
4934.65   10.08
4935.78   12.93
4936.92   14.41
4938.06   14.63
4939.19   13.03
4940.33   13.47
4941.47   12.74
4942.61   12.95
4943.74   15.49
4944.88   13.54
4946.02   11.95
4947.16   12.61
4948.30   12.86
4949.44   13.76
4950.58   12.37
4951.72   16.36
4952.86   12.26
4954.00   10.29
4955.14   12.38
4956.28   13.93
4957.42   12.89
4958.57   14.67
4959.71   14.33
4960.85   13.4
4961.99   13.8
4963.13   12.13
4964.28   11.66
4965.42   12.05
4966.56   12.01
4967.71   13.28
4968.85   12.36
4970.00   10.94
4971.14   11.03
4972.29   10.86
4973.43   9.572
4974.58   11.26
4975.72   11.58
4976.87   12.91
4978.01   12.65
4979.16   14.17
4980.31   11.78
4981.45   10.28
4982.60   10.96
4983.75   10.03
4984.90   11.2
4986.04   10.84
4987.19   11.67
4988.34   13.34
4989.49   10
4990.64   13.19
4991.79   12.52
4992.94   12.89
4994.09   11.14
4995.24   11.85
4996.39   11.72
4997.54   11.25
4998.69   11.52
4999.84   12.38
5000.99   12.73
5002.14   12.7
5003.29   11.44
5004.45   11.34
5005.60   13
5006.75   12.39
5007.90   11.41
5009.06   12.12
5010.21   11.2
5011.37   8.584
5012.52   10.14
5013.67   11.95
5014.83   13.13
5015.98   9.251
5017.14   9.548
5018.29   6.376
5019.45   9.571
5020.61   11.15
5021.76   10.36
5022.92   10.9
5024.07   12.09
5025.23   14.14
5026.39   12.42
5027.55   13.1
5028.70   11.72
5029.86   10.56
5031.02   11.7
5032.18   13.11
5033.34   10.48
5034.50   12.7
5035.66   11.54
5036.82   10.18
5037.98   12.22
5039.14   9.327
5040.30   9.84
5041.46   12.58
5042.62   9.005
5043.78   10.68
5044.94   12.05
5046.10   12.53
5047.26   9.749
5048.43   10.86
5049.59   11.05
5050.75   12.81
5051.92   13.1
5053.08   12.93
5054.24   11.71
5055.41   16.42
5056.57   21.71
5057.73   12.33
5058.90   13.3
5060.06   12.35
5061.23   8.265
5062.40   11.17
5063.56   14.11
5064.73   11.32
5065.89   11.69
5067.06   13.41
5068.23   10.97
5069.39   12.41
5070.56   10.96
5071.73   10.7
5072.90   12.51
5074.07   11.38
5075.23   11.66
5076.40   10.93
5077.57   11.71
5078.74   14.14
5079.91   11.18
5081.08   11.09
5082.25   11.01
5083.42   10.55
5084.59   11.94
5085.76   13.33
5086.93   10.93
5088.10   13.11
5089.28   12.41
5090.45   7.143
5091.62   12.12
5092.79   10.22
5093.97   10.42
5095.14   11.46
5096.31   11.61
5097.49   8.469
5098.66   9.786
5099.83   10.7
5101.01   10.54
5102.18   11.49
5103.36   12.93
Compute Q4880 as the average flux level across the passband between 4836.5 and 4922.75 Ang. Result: 11.8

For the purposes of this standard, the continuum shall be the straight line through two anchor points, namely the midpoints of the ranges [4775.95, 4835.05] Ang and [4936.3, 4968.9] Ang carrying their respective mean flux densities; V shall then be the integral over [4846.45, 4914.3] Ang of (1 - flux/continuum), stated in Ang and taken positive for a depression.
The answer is 4.87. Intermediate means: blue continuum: 12.5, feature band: 11.9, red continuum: 13.2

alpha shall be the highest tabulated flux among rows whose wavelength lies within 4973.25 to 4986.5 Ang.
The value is 14.17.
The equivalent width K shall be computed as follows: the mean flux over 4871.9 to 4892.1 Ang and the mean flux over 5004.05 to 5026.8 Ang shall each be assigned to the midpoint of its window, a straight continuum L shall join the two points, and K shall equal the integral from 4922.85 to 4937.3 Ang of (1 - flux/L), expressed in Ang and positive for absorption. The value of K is -1.3 Ang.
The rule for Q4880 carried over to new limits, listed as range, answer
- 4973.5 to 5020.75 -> 11.4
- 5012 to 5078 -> 11.7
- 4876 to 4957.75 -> 12.6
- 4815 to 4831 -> 12.6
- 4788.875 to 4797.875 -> 12.4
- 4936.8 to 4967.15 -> 13.2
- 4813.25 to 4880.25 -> 11.6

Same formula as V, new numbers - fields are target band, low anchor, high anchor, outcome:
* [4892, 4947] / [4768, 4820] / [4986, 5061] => -2.2 Ang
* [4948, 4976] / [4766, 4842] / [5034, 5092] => -0.9 Ang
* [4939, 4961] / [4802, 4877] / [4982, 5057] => -3.0 Ang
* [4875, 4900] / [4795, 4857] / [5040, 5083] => -0.5 Ang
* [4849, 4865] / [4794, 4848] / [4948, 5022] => 0.9 Ang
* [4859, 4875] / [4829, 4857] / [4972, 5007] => 1.1 Ang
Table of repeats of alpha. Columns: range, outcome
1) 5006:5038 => 14.14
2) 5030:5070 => 21.71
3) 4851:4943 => 15.62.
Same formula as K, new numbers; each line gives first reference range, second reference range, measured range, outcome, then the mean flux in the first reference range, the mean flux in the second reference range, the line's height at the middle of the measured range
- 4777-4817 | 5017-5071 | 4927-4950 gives -2.1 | 12.5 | 11.8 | 12.1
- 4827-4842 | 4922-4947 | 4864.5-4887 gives 2.0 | 12.1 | 12.9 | 12.4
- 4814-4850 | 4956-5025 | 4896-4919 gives -1.0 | 12.2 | 11.7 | 12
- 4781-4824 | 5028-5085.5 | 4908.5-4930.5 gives 0.0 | 12.5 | 11.9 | 12.2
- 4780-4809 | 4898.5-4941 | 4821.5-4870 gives 3.6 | 12.8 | 12.5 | 12.7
